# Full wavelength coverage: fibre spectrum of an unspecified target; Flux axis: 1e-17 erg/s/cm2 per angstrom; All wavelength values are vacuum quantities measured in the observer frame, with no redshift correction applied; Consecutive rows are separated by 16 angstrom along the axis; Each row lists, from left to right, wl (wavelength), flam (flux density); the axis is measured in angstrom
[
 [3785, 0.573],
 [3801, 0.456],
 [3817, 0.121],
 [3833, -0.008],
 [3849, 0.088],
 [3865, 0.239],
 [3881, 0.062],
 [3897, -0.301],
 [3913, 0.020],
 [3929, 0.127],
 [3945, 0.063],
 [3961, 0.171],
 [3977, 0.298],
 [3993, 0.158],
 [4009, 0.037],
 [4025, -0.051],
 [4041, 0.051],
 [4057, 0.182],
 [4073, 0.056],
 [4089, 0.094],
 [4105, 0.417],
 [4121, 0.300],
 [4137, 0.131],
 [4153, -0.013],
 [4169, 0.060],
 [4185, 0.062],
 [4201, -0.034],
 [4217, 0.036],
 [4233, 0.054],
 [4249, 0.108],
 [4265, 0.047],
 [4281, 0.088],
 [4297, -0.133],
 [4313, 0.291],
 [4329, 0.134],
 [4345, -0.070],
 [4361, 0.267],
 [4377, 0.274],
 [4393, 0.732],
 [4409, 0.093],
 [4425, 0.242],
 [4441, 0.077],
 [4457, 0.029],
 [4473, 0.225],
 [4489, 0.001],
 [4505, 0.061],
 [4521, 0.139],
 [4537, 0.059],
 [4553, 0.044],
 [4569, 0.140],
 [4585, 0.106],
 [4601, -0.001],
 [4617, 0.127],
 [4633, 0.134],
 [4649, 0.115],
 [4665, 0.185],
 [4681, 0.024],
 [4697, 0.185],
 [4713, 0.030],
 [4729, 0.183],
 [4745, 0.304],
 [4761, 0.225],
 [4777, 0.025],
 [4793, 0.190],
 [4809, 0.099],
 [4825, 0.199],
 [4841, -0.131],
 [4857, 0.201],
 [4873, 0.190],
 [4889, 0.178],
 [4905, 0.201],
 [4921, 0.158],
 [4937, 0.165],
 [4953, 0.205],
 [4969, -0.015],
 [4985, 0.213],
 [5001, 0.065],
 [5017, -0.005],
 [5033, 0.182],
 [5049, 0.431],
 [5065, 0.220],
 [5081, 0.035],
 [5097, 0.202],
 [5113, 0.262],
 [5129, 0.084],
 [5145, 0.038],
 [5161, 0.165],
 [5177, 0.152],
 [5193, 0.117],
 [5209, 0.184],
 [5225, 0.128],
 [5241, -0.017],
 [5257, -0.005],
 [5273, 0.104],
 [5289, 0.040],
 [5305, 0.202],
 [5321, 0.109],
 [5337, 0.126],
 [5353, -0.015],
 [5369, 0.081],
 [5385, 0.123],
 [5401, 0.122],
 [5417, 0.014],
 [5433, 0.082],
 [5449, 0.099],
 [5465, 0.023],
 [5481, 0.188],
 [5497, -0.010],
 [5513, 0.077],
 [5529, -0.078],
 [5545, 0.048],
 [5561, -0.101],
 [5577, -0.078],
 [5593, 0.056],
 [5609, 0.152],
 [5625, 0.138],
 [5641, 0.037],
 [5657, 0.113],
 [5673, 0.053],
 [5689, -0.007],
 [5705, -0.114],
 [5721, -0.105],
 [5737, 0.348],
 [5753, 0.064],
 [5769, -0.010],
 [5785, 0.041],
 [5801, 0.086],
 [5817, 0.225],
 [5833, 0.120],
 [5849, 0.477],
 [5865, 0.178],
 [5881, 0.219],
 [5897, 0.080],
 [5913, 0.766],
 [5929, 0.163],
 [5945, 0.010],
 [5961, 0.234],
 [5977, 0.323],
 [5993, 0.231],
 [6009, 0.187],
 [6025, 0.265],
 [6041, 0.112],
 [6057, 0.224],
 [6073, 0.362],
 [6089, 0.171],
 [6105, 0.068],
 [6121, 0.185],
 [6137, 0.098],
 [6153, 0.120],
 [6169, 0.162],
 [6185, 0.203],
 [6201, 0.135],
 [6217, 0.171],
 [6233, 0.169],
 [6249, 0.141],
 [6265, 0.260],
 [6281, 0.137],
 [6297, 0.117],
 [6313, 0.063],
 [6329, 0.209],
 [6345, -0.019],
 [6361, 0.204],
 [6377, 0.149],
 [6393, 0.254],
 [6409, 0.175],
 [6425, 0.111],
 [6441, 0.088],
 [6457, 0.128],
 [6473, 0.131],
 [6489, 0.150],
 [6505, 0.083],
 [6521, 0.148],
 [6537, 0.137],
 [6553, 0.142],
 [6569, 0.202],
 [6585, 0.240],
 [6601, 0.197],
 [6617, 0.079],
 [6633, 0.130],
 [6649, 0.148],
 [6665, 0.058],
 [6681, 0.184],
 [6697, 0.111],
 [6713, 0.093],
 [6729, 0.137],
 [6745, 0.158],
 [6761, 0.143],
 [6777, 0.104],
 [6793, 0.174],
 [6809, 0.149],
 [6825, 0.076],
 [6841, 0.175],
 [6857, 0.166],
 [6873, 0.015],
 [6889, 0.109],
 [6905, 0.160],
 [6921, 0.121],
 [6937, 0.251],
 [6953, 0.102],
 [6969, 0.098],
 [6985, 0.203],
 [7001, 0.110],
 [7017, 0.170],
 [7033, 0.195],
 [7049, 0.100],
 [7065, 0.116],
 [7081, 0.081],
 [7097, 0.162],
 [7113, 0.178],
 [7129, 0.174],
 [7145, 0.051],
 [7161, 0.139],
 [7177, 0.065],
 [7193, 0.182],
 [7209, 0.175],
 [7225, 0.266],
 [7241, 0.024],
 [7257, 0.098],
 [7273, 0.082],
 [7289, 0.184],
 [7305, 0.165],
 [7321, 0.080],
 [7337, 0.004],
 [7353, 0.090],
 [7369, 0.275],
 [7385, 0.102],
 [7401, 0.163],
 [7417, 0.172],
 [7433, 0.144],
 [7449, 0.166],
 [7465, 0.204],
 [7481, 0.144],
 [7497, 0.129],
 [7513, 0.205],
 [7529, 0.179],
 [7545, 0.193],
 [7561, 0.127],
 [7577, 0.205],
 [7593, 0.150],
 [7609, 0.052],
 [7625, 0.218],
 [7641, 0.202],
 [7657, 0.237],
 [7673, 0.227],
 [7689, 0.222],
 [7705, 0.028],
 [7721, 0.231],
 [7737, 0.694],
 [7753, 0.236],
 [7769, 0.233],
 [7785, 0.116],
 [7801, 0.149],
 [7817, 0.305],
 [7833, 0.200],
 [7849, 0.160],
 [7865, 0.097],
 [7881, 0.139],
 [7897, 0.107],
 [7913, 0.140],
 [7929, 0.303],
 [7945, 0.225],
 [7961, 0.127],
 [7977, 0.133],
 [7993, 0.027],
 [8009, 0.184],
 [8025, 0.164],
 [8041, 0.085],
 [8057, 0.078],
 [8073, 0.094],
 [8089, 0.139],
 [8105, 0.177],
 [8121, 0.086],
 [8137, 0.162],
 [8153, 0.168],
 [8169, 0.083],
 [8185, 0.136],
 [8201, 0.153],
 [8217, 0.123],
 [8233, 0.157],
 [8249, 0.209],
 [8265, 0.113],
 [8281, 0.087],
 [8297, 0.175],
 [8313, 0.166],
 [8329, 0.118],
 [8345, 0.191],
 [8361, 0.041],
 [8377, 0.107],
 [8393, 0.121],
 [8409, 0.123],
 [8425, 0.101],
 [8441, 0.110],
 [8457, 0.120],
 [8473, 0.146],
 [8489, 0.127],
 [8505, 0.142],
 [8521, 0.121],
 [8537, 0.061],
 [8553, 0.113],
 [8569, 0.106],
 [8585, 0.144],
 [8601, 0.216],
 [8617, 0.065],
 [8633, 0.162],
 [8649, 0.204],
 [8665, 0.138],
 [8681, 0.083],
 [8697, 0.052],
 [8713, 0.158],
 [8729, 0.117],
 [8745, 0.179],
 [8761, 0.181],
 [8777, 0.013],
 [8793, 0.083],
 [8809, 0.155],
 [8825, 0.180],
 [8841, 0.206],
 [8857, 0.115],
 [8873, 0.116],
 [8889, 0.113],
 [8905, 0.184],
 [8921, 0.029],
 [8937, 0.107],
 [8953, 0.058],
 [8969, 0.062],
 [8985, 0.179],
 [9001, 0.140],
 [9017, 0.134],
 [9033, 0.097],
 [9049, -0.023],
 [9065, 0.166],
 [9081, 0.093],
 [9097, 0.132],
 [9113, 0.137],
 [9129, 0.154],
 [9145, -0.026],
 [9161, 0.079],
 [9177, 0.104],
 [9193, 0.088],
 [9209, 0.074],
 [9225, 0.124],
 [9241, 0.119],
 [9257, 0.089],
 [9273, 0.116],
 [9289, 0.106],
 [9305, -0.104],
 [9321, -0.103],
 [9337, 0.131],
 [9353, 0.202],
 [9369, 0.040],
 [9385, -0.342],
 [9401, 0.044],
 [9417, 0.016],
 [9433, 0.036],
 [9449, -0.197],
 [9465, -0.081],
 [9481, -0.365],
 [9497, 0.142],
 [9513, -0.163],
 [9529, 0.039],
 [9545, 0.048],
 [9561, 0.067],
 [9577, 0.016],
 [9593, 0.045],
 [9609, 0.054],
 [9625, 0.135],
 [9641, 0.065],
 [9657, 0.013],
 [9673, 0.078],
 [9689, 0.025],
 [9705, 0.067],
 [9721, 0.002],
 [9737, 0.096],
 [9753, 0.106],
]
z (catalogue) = 0.18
